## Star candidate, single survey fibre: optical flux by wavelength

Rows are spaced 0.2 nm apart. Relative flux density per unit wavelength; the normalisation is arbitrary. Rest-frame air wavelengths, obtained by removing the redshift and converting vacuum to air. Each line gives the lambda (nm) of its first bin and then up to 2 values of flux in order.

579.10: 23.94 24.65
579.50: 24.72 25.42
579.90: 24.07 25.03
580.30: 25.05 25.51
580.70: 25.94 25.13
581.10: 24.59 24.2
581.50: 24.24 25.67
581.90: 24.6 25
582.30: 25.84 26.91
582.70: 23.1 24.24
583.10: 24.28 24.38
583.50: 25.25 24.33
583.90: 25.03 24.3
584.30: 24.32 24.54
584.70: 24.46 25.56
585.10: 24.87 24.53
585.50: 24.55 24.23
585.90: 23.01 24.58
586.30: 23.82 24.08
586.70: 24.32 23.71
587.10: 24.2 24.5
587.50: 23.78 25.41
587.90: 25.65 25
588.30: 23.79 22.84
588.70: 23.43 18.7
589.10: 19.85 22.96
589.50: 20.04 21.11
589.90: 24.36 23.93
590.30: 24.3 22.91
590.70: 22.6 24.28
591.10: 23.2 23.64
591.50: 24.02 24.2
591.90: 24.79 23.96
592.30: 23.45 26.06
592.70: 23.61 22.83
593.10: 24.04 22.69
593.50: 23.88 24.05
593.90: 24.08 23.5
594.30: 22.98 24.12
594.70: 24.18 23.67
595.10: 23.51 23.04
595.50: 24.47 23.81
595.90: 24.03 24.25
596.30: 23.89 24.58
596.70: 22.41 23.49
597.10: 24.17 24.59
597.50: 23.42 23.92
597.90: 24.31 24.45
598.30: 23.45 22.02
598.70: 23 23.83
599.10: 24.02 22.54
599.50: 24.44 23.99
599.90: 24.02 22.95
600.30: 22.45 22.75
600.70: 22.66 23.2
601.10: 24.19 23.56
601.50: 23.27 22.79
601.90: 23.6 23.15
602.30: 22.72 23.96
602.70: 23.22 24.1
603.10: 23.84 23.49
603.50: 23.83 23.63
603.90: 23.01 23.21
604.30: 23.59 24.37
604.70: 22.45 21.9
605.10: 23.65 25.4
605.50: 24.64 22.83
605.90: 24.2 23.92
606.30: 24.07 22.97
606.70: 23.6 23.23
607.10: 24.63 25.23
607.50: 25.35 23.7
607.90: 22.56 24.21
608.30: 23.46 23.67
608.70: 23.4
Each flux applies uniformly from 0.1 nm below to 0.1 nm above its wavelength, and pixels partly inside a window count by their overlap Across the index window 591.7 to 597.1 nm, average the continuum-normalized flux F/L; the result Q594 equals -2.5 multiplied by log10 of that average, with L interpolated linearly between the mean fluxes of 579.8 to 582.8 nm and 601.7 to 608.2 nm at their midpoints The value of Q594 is 0.02 mag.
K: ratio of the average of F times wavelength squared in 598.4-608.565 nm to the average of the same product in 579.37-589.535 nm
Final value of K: 1.03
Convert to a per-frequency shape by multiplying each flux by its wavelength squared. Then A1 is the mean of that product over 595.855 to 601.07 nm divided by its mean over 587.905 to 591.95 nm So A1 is 1.05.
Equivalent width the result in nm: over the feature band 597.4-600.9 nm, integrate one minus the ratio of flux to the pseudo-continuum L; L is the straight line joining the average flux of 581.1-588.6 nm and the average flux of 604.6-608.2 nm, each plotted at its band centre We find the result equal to 0.09 nm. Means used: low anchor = 24.5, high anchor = 23.8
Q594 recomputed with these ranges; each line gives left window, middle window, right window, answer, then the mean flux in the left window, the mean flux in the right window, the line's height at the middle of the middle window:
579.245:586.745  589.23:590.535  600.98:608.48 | 0.073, 24.7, 23.7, 24.4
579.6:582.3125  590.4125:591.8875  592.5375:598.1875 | 0.024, 25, 23.8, 24.2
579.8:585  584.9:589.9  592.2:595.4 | 0.038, 24.8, 23.7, 24.3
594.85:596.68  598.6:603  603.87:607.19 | 0.017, 23.9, 23.6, 23.7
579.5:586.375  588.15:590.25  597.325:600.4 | 0.095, 24.7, 23.5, 24.3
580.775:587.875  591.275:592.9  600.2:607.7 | 0.001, 24.6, 23.6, 24.2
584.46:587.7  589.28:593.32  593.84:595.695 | 0.021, 24.3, 23.7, 24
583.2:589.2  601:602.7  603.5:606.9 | 0.013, 24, 23.6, 23.7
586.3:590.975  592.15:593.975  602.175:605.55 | -0.022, 23.3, 23.6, 23.4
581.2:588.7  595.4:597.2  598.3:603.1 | -0.011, 24.5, 23.3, 23.7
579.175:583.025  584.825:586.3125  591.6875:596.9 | 0.007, 24.9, 23.8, 24.6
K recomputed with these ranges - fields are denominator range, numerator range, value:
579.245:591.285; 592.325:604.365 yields 1.02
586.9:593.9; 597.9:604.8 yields 1.03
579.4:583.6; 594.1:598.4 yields 1.01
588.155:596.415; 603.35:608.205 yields 1.06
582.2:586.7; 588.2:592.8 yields 0.96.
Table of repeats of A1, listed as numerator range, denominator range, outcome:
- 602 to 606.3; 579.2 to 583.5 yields 1.02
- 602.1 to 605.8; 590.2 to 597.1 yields 1.02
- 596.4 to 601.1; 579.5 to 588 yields 1.00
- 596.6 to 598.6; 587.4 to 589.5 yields 1.06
